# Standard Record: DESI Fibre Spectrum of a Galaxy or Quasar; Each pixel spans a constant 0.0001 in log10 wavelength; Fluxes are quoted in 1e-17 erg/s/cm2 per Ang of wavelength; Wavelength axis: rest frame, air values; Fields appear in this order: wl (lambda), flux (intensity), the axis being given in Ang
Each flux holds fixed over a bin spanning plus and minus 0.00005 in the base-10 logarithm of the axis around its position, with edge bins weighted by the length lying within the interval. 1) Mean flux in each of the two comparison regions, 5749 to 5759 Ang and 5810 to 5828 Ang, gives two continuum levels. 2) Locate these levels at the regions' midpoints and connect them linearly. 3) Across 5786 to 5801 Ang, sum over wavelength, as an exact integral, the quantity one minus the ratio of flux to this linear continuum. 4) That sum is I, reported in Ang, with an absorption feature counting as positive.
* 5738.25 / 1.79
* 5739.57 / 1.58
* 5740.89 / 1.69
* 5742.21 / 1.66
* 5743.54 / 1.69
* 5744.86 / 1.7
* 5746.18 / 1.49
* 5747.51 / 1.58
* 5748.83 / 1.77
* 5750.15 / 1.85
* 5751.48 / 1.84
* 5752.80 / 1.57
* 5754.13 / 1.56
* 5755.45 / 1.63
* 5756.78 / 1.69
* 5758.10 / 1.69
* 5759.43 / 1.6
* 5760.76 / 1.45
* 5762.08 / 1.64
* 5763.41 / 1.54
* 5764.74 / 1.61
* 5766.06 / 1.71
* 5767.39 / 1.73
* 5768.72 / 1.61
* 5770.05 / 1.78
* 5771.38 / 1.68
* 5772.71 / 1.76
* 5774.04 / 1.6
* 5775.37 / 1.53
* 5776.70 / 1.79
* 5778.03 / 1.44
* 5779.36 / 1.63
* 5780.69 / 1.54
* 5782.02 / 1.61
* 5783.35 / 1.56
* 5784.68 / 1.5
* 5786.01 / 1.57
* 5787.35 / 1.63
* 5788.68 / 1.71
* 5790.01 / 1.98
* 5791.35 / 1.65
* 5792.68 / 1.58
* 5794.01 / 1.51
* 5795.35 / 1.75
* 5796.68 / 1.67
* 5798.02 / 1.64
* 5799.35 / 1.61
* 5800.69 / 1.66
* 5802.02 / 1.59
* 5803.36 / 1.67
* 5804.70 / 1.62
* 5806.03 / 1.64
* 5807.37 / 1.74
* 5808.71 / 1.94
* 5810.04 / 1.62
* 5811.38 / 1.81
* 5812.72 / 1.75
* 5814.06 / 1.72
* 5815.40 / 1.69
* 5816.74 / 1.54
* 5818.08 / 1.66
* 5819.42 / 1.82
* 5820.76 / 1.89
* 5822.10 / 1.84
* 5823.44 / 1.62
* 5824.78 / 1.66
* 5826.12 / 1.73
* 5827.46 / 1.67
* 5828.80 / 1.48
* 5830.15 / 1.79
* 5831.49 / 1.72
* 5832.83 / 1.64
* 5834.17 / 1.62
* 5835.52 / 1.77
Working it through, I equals 0.4 Ang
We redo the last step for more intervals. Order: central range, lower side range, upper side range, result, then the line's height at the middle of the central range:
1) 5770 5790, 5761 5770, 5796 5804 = 0.1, 1.64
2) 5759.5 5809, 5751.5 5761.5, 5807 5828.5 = 0.7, 1.67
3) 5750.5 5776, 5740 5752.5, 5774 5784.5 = -0.2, 1.64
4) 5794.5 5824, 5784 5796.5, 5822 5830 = -0.8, 1.66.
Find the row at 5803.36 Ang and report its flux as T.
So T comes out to 1.67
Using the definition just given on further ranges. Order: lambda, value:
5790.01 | 1.98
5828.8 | 1.48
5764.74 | 1.61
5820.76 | 1.89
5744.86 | 1.7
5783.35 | 1.56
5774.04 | 1.6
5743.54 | 1.69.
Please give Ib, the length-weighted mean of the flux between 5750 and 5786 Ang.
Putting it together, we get 1.63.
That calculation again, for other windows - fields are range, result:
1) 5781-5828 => 1.68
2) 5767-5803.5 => 1.64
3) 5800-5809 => 1.68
